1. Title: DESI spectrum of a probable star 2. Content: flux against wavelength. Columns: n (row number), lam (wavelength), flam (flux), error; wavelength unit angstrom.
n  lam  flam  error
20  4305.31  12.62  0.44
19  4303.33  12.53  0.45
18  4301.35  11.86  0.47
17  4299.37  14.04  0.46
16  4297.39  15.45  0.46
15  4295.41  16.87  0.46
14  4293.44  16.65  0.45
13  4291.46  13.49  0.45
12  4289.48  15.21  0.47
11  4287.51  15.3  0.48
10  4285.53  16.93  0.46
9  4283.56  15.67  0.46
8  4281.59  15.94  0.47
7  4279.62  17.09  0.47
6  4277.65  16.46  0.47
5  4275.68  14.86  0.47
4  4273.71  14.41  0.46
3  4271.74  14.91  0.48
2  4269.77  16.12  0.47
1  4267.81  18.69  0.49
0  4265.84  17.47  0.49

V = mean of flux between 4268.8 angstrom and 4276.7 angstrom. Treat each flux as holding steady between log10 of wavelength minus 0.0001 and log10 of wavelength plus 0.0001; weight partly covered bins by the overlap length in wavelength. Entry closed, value 15.1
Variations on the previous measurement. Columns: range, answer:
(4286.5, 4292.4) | 14.7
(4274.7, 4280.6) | 16.1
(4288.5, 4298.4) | 15.5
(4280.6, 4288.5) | 16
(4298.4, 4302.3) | 13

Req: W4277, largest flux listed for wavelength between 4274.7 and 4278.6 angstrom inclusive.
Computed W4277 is 16.46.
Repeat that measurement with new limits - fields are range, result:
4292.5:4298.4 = 16.87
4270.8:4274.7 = 14.91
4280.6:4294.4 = 16.93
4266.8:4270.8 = 18.69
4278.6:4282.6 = 17.09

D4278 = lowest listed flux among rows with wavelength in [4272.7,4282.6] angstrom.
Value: 14.41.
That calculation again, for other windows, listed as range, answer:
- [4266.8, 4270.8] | 16.12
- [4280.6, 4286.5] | 15.67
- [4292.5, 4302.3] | 11.86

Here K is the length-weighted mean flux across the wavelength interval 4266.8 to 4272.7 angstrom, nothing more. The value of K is 16.6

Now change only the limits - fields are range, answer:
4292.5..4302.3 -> 15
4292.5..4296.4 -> 16.8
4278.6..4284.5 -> 16.2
